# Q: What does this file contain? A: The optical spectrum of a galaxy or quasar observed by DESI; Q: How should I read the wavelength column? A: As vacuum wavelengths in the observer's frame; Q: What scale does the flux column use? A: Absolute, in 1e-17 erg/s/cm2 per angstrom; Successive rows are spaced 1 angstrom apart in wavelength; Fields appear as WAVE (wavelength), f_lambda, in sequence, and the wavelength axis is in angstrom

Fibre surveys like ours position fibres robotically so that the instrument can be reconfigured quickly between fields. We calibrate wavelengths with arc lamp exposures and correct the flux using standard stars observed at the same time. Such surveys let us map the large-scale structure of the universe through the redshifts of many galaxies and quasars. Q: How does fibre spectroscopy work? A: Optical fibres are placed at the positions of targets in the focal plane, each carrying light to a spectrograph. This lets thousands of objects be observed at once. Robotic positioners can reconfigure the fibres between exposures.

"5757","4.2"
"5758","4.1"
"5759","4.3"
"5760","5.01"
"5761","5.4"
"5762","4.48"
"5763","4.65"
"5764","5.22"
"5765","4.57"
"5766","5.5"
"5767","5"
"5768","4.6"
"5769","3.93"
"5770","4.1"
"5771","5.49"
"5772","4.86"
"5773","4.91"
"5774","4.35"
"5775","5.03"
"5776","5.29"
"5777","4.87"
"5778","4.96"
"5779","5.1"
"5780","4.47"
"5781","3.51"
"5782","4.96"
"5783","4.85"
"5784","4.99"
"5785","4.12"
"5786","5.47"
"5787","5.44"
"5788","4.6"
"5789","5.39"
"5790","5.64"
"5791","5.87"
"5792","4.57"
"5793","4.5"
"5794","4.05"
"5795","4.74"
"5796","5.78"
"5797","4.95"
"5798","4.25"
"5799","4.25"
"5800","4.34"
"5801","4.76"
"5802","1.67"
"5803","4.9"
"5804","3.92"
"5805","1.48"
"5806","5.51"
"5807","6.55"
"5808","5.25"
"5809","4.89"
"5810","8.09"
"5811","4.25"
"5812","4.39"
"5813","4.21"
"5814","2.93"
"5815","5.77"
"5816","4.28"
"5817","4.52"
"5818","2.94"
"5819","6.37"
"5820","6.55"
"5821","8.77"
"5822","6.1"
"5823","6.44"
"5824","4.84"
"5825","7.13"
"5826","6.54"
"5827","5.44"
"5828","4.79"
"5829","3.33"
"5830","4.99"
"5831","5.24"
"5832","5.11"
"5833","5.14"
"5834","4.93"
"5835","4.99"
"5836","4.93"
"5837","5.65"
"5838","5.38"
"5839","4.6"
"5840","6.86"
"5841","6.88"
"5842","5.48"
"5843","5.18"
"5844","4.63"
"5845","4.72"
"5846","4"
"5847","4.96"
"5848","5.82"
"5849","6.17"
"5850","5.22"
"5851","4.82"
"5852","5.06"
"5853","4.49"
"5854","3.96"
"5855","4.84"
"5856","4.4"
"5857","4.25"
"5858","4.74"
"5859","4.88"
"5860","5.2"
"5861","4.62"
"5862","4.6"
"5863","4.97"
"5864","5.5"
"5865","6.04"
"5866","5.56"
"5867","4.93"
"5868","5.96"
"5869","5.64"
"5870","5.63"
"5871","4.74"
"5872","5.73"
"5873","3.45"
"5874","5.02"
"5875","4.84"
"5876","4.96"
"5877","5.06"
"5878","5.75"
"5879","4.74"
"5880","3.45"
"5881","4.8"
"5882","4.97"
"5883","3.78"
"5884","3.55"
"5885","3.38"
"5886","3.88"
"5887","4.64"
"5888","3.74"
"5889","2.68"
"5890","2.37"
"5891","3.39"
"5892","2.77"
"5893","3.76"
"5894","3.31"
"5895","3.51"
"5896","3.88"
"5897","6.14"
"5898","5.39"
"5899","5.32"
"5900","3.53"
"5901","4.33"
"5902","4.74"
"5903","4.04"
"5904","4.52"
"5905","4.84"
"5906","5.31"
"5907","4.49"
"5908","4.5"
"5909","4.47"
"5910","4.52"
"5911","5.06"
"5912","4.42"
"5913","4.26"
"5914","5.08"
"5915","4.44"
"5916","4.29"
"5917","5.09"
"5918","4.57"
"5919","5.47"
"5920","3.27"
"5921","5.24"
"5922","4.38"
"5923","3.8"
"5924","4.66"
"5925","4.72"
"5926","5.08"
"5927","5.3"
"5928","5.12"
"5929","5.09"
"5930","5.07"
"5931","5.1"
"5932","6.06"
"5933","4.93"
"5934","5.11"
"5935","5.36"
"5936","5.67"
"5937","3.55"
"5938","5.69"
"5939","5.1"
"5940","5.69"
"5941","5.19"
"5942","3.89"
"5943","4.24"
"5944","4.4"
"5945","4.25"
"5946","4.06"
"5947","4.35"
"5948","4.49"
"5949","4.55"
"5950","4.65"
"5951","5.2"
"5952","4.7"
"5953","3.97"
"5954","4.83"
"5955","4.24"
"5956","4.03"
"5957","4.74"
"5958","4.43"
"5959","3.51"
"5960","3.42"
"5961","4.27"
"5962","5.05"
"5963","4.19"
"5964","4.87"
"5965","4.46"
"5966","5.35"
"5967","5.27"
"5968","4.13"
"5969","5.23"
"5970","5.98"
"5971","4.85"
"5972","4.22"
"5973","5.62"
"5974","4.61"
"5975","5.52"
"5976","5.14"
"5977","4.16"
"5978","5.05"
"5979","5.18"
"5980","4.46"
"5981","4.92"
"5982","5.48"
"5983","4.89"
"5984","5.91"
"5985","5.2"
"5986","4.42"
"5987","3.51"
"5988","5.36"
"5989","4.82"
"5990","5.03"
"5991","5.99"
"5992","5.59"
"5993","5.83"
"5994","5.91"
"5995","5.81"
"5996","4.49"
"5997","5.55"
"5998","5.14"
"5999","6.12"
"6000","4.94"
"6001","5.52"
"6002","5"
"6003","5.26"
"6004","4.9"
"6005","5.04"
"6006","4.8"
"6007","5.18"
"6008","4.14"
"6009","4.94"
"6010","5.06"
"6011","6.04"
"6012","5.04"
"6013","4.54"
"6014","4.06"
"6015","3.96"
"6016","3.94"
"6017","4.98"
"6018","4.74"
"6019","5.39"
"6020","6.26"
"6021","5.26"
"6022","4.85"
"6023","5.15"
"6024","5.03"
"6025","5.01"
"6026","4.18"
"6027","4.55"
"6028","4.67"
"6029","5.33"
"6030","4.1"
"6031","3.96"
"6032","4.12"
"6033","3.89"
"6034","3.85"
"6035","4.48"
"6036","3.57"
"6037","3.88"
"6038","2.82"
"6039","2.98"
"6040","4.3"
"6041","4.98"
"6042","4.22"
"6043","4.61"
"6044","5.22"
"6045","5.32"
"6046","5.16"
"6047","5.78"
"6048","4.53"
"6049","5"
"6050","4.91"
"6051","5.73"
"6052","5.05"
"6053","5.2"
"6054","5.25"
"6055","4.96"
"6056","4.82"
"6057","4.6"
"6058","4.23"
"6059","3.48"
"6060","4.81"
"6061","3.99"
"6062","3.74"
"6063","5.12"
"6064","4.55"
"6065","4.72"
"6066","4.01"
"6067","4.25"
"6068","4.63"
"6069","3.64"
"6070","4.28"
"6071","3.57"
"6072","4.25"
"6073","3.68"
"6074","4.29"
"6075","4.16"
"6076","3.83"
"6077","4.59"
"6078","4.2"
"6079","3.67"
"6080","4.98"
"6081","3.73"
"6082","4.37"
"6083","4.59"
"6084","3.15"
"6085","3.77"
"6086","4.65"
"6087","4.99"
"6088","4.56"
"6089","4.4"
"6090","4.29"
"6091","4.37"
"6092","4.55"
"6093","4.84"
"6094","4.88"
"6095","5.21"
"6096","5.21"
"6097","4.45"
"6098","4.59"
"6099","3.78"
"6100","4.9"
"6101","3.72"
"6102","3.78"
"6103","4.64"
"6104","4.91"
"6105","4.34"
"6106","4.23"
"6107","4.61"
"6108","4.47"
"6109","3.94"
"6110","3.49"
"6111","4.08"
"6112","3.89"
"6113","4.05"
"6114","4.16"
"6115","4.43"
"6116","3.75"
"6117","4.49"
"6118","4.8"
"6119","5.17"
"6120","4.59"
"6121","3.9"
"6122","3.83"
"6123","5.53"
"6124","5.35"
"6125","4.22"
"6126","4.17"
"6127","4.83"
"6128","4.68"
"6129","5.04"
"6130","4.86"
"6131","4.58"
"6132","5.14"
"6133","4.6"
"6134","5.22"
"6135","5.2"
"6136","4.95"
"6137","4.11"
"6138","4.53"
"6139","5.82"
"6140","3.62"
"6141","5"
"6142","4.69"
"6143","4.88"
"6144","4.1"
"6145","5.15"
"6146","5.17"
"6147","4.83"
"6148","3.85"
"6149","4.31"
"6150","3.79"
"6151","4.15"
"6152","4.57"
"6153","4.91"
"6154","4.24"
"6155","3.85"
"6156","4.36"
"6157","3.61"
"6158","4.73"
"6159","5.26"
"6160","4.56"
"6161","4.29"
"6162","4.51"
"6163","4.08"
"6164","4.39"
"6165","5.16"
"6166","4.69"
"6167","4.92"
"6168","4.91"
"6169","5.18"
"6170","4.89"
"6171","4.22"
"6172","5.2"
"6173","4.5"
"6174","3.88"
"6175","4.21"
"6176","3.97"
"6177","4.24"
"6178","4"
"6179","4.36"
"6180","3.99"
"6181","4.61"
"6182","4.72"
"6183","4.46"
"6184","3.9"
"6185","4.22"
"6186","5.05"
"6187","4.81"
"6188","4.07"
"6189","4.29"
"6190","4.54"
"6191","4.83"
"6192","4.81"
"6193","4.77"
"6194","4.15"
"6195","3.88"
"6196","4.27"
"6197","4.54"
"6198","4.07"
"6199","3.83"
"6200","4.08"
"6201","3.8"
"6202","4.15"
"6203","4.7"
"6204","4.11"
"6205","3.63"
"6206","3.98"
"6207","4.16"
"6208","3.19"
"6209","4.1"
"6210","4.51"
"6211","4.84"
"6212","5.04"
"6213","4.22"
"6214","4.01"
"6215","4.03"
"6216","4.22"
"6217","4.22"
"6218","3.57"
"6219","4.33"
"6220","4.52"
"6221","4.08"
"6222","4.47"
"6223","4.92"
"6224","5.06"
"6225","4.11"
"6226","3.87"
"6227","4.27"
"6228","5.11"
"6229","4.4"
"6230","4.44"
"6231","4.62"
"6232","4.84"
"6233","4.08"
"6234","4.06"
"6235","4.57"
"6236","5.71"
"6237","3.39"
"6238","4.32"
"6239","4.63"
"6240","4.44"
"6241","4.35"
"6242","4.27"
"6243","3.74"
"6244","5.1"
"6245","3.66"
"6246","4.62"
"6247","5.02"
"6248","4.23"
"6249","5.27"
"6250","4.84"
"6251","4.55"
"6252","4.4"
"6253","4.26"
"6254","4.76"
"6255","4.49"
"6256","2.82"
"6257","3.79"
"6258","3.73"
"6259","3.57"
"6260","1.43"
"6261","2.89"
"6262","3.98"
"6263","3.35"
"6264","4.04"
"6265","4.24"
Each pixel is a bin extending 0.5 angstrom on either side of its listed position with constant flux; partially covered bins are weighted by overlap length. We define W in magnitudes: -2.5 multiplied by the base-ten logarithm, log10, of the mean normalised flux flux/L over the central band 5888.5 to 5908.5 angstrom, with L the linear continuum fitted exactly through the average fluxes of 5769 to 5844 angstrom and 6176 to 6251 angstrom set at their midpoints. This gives 0.17 mag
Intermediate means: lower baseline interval 5.01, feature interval 4.14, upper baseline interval 4.35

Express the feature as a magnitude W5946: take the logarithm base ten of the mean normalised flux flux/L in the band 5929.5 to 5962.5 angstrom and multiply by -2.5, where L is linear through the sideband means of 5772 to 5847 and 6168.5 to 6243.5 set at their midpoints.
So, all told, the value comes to 0.03 mag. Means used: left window 5.01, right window 4.34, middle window 4.66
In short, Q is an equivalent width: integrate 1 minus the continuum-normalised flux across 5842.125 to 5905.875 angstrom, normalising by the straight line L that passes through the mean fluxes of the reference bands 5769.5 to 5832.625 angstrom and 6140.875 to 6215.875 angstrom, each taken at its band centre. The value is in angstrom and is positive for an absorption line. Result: 3.1 angstrom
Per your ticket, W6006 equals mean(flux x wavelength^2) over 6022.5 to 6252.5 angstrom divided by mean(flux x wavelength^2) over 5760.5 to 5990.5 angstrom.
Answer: 1.01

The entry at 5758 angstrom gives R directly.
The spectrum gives 4.1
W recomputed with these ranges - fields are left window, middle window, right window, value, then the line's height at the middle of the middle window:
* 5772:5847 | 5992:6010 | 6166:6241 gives -0.114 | 4.7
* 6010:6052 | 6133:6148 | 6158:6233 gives -0.068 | 4.48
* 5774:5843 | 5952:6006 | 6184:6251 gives -0.039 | 4.76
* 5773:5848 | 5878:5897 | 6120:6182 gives 0.274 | 4.91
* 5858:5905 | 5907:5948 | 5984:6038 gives -0.026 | 4.64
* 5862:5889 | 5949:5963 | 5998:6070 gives 0.079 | 4.72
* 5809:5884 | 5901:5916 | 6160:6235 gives 0.088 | 4.99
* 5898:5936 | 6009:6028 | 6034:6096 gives -0.080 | 4.54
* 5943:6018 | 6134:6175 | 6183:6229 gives -0.038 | 4.42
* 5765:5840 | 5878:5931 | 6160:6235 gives 0.099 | 4.81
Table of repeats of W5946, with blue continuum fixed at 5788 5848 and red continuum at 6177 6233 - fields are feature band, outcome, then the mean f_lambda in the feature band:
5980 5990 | -0.04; 4.93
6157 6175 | -0.06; 4.63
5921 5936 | -0.04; 5.02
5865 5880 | -0.03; 5.12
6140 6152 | -0.02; 4.5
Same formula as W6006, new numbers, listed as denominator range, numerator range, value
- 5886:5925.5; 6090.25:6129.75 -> 1.10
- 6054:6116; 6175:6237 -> 1.04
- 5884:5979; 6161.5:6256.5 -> 1.05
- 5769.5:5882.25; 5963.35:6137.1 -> 1.00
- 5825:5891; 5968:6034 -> 1.07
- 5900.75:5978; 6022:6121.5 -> 0.98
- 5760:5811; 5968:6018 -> 1.13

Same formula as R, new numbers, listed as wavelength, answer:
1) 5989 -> 4.82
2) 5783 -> 4.85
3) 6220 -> 4.52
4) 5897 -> 6.14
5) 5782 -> 4.96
